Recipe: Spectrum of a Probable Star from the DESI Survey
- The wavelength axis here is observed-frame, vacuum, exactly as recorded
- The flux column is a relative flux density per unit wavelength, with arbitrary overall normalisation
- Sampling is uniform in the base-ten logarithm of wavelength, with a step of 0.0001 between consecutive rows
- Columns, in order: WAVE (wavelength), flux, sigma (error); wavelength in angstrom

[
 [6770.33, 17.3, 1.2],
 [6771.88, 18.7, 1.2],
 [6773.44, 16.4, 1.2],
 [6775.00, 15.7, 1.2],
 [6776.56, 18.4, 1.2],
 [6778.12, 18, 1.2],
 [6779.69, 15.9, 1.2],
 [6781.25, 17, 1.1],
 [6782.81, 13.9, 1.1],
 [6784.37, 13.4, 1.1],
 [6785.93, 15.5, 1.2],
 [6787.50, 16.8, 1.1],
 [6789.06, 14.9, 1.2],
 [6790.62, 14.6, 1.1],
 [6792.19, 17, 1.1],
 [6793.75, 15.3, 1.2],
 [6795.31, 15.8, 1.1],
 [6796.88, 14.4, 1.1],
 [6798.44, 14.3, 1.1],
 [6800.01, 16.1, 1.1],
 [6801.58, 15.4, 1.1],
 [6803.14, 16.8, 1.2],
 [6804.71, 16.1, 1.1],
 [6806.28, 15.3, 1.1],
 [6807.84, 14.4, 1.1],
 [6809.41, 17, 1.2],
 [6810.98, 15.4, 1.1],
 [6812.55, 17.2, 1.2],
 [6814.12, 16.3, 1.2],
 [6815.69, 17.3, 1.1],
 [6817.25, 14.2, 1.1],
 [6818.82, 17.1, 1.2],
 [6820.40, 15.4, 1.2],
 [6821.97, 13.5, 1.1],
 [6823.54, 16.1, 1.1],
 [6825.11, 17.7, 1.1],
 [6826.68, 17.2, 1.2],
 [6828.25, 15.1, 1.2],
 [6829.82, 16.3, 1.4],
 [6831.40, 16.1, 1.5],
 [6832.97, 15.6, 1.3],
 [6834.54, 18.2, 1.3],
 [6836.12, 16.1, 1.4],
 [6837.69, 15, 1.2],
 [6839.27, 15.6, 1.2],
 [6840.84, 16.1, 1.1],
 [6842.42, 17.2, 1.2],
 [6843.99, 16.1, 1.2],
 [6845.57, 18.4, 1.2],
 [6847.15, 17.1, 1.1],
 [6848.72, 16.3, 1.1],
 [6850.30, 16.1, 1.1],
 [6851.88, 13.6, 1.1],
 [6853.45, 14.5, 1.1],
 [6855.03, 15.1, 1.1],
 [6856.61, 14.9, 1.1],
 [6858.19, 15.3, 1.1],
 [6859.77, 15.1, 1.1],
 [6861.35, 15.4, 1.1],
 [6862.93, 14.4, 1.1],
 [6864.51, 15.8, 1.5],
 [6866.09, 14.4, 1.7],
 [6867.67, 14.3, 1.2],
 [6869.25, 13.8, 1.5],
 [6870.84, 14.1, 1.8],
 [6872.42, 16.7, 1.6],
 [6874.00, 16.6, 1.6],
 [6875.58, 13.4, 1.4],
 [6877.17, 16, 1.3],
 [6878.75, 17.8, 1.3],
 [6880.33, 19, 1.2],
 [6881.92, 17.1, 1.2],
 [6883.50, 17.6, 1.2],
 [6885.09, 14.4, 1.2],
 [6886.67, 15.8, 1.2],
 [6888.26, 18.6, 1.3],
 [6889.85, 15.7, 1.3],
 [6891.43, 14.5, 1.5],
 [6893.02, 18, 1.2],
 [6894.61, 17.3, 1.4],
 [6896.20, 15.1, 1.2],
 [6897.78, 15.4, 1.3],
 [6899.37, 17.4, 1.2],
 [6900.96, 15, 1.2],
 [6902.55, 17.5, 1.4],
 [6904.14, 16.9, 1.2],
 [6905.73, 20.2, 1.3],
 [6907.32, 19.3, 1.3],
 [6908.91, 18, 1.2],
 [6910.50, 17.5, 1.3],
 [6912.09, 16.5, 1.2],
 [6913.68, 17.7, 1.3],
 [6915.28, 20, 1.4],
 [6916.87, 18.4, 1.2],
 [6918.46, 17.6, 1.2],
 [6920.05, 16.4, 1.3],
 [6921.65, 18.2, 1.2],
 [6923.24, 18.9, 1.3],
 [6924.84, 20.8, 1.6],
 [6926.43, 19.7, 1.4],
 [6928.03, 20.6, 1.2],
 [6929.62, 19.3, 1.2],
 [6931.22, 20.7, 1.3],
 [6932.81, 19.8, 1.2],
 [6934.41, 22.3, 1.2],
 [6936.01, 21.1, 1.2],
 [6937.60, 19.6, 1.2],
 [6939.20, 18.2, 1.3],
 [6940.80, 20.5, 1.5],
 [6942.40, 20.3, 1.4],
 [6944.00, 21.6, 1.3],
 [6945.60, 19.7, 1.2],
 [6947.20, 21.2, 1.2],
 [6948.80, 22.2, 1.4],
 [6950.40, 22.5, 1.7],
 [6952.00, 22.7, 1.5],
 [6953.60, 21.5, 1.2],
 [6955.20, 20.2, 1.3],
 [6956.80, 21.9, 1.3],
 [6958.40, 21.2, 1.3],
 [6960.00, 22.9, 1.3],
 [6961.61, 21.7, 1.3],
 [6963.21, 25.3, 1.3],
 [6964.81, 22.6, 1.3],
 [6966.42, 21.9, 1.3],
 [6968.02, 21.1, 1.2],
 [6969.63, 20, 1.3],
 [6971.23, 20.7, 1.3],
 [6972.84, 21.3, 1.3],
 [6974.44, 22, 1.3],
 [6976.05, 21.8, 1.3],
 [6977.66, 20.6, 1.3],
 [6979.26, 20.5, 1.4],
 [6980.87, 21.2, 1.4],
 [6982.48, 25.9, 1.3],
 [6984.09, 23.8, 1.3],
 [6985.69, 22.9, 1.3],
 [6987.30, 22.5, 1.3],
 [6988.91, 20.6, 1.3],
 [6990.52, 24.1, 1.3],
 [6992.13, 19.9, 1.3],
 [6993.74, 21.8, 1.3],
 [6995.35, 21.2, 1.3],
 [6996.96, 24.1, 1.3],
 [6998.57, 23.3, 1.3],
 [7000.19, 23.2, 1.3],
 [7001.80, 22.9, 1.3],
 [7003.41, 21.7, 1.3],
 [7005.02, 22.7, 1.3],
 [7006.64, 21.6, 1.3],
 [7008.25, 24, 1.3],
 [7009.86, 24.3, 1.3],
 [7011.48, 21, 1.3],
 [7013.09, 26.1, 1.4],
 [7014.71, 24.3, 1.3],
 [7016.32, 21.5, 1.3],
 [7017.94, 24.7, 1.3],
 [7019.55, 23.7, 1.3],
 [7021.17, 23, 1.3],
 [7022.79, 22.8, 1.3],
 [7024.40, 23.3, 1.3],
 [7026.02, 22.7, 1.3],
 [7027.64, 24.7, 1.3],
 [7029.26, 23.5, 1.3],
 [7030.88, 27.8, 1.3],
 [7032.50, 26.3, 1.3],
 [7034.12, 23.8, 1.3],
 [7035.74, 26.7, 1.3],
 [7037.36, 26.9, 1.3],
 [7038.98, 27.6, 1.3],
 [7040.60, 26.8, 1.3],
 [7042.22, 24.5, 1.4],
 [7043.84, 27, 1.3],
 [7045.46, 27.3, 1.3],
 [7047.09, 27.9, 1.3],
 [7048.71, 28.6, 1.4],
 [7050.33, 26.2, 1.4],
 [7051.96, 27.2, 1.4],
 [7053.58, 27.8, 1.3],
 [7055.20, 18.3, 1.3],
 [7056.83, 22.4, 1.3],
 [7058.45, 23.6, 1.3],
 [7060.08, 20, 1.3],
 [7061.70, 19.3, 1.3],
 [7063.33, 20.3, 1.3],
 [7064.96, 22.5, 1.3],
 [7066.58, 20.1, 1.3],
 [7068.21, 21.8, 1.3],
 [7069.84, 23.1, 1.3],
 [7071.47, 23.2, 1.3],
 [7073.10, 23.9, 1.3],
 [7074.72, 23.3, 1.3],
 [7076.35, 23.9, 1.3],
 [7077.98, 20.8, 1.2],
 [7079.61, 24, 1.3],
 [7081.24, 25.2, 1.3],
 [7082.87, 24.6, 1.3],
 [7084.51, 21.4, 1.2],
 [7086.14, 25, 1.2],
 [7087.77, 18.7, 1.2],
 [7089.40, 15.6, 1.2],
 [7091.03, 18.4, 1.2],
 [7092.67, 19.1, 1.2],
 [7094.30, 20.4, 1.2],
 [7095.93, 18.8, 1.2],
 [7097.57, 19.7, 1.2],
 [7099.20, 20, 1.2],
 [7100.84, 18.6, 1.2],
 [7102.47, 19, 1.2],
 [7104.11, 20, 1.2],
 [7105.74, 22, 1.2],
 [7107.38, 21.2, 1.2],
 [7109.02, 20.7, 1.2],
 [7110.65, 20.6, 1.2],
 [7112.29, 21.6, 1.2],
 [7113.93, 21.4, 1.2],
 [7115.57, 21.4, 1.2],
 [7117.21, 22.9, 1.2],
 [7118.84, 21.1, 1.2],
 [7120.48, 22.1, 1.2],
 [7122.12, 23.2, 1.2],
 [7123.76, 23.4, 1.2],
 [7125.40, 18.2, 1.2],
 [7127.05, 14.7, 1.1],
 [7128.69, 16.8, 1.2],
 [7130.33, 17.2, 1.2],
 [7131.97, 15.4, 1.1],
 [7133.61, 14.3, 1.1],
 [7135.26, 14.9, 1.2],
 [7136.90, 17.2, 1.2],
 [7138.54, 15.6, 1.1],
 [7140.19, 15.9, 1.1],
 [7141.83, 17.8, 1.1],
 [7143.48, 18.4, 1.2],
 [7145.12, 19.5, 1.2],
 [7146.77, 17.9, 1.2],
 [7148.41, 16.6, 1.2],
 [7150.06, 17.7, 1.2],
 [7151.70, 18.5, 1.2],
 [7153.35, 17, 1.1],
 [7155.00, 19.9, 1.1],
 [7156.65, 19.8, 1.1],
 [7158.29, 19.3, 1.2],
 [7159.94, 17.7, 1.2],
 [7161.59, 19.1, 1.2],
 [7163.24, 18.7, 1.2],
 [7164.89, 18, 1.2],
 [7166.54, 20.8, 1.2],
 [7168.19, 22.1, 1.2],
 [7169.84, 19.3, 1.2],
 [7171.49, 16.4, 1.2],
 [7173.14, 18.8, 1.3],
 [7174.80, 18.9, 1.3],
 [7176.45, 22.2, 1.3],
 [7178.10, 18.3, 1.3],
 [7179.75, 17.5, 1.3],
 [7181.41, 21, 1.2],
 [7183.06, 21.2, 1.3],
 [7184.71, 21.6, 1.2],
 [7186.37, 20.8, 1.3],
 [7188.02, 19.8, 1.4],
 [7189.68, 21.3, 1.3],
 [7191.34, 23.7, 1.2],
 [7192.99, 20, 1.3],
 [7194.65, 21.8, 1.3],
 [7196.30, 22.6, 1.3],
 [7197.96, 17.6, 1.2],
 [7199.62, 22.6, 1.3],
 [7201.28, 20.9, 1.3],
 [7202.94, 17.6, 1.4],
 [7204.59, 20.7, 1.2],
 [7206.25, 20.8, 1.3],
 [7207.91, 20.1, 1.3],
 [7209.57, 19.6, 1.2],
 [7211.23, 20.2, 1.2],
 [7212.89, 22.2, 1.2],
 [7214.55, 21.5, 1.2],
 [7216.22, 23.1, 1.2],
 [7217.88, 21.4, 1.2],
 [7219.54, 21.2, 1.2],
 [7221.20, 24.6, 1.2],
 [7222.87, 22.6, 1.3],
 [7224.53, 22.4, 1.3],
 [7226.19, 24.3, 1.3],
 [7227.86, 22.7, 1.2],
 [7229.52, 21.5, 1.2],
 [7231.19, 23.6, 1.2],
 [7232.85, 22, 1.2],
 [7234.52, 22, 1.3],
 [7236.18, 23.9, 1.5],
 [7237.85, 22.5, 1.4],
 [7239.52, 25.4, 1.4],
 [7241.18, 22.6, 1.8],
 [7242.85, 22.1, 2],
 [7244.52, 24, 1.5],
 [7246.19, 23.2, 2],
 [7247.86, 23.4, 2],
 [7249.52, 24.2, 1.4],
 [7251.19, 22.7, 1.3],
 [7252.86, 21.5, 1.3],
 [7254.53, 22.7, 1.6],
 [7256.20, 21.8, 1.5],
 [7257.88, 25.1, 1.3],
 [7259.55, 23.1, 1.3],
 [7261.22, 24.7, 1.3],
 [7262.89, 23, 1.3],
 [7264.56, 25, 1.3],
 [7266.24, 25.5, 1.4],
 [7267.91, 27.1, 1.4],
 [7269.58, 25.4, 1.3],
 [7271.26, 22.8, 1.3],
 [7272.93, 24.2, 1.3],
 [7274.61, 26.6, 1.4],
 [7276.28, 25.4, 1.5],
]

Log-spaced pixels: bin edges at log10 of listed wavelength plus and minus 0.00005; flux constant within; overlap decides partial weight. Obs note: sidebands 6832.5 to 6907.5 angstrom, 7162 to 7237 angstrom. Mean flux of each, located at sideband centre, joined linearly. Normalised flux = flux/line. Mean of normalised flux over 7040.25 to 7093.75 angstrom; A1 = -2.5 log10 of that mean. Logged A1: -0.21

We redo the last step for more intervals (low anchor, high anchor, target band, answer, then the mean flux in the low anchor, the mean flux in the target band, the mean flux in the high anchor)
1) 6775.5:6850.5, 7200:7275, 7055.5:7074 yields -0.088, 16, 21.7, 22.8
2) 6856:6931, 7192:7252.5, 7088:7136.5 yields 0.052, 16.9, 19.4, 22.1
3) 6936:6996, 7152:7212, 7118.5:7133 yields 0.076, 21.6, 19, 19.9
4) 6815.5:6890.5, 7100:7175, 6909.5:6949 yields -0.168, 15.9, 19.5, 18.9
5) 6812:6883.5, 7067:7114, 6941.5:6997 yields -0.176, 15.9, 21.8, 21.2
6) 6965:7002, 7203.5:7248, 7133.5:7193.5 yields 0.177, 22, 18.9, 22.3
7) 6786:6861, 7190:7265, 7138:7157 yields 0.177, 15.9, 17.9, 22.3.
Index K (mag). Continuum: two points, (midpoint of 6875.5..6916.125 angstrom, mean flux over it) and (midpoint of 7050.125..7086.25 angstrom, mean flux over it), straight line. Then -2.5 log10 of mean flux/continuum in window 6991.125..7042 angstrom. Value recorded -0.13 mag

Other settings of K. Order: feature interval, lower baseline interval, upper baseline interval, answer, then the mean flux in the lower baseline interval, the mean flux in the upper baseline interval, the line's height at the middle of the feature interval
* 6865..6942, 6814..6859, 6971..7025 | 0.07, 16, 22.6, 18.7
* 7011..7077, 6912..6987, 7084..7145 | -0.21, 20.9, 19.3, 19.9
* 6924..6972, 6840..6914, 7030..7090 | -0.10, 16.2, 23.9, 19.2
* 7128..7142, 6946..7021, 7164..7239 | 0.32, 22.4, 21.1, 21.5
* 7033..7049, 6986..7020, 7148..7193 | -0.20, 22.8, 19.5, 22.1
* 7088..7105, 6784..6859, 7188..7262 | 0.07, 15.8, 22.2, 20.2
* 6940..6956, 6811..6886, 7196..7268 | -0.20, 15.9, 22.5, 17.6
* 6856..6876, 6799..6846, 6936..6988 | 0.19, 16.1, 21.6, 17.8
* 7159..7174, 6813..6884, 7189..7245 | 0.11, 15.9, 21.9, 21.1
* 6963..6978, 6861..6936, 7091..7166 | -0.21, 17.3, 19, 17.8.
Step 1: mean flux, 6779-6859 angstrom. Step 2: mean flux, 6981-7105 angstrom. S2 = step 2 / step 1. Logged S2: 1.5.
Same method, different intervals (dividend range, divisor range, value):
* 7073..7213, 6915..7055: 0.88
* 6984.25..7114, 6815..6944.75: 1.34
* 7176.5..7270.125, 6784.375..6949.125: 1.32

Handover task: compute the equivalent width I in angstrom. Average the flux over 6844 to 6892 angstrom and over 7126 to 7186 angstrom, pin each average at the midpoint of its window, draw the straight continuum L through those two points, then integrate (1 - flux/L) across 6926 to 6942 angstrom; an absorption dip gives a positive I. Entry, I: -3.8 angstrom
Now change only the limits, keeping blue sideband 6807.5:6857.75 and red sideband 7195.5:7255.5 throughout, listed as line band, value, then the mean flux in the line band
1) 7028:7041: -4.72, 26.1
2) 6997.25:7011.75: -3.24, 22.8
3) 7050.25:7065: -2.35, 22.6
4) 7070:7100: -2.35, 21.5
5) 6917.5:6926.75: -0.60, 18.5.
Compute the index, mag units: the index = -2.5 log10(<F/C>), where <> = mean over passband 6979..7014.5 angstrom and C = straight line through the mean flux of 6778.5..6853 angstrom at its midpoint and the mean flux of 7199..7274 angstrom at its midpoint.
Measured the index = -0.205 mag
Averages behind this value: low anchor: 15.9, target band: 22.8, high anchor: 22.8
